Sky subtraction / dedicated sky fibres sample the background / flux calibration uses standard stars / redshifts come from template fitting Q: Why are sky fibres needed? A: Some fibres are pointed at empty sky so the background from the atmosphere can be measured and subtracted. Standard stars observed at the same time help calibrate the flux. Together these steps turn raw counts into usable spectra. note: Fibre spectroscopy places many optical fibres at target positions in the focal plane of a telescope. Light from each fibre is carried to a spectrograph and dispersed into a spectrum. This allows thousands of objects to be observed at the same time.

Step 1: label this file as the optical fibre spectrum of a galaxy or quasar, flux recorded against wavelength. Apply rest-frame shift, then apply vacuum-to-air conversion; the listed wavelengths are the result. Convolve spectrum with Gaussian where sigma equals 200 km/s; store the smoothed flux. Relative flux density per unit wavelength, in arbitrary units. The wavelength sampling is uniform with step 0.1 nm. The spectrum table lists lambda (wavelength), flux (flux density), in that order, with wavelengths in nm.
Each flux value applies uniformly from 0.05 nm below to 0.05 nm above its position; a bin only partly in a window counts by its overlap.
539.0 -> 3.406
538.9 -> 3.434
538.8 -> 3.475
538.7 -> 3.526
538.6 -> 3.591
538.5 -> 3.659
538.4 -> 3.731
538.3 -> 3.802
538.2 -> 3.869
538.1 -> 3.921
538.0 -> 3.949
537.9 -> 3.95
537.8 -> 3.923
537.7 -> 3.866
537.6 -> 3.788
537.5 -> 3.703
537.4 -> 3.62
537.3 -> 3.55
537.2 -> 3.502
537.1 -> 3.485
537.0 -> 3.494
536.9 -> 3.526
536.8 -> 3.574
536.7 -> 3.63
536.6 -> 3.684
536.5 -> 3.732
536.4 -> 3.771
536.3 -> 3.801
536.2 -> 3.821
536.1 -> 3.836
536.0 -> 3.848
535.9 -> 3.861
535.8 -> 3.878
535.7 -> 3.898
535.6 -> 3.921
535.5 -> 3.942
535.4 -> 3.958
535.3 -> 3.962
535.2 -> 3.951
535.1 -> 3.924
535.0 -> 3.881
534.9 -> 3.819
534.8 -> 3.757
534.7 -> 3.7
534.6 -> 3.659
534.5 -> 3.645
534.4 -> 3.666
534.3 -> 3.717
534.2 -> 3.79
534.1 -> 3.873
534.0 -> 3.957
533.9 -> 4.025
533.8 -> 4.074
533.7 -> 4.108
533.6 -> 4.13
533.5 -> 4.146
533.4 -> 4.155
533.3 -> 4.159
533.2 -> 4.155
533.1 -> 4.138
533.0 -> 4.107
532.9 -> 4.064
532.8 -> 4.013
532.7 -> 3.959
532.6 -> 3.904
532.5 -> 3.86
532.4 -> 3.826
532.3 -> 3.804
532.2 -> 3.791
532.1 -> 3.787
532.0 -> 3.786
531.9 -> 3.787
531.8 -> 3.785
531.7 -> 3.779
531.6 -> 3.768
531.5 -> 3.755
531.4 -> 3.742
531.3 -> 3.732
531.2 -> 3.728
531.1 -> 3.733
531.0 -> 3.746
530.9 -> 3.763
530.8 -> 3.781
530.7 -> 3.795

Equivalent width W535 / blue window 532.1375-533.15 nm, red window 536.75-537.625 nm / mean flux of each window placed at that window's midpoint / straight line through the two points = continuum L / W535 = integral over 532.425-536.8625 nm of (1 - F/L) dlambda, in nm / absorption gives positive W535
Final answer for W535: -0.132 nm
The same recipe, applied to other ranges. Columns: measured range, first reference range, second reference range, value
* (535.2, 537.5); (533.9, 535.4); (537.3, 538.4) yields 0.05 nm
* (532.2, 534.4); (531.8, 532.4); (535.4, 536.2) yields -0.09 nm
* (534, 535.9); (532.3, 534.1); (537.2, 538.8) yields 0.05 nm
